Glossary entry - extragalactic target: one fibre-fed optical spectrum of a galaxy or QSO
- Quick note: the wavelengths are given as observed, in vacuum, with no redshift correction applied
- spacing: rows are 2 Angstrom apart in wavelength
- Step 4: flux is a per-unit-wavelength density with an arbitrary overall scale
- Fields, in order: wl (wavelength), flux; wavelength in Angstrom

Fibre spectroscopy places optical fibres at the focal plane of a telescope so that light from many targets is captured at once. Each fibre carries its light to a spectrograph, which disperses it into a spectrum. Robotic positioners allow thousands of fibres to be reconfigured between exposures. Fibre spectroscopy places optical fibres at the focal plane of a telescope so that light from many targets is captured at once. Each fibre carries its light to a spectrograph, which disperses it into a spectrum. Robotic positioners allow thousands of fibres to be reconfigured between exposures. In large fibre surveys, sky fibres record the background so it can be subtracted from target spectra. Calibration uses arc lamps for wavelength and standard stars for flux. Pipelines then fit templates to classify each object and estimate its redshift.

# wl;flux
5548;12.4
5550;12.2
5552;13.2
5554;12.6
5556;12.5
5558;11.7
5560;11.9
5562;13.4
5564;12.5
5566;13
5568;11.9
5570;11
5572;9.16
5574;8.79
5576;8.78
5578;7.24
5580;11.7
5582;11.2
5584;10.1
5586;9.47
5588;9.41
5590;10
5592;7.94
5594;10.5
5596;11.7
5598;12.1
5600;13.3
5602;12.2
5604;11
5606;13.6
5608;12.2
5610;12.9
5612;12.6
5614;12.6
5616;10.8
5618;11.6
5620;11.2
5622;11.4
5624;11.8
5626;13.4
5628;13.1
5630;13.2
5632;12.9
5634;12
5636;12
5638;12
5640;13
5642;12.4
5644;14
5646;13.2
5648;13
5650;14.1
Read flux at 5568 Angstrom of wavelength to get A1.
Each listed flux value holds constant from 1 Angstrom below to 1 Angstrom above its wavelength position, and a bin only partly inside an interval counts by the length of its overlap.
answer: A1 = 11.9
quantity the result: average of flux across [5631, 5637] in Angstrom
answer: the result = 12.3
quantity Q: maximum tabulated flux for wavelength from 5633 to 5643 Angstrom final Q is 13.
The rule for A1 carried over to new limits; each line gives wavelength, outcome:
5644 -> 14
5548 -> 12.4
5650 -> 14.1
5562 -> 13.4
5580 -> 11.7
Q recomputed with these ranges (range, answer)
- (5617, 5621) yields 11.6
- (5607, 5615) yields 12.9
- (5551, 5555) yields 13.2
